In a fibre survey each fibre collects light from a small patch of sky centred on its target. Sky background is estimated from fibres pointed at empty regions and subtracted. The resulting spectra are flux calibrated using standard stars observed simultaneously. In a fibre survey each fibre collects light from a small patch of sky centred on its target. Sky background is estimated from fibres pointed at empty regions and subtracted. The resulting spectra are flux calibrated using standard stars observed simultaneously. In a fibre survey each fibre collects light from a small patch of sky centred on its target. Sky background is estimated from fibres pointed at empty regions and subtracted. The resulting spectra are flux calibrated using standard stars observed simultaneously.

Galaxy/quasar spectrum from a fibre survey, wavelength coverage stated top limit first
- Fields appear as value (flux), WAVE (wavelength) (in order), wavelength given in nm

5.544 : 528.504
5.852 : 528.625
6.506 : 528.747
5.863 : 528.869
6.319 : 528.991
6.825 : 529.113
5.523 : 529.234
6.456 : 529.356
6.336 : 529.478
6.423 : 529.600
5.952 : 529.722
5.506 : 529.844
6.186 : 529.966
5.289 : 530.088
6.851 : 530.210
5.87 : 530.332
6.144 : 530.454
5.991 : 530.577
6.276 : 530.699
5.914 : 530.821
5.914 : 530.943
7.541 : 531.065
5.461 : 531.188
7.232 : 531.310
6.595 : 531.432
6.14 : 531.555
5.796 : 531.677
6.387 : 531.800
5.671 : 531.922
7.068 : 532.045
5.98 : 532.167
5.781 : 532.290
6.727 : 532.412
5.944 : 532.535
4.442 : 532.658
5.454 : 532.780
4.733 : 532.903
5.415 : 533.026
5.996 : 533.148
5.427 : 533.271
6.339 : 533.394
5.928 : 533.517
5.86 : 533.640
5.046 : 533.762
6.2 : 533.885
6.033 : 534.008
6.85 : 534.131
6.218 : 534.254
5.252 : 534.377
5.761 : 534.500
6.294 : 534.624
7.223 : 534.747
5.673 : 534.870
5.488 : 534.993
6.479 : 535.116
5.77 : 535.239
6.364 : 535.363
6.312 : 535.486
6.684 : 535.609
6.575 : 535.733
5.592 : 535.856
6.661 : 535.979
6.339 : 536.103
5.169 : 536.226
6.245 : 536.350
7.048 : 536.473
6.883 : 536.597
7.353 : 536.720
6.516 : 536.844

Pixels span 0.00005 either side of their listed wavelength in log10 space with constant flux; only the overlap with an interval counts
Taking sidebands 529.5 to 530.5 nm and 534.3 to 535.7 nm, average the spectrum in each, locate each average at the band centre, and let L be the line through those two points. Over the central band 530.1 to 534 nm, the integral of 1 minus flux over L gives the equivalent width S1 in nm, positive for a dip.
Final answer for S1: 0.05 nm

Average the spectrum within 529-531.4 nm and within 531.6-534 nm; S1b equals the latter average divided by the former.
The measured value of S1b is 0.94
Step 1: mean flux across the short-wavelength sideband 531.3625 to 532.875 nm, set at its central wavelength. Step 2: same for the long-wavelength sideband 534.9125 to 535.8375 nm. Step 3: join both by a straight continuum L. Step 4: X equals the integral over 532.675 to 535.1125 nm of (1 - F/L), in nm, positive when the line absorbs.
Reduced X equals 0.10 nm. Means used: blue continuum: 5.98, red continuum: 6.2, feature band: 5.84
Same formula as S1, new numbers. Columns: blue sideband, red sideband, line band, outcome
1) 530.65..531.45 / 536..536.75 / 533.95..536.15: 0.09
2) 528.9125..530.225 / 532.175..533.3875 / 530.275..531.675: -0.09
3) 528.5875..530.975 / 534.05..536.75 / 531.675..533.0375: 0.08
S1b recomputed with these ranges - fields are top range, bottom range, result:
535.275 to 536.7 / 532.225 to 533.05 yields 1.16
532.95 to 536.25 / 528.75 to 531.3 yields 0.98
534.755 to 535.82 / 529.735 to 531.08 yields 1.02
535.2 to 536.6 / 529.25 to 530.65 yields 1.04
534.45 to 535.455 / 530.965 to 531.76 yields 0.95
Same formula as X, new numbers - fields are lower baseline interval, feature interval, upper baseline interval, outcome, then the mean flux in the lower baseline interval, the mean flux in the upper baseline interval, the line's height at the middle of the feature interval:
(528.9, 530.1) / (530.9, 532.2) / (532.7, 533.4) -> -0.140 nm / 6.11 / 5.47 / 5.74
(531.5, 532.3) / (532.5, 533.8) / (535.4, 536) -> 0.147 nm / 6.14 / 6.35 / 6.21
